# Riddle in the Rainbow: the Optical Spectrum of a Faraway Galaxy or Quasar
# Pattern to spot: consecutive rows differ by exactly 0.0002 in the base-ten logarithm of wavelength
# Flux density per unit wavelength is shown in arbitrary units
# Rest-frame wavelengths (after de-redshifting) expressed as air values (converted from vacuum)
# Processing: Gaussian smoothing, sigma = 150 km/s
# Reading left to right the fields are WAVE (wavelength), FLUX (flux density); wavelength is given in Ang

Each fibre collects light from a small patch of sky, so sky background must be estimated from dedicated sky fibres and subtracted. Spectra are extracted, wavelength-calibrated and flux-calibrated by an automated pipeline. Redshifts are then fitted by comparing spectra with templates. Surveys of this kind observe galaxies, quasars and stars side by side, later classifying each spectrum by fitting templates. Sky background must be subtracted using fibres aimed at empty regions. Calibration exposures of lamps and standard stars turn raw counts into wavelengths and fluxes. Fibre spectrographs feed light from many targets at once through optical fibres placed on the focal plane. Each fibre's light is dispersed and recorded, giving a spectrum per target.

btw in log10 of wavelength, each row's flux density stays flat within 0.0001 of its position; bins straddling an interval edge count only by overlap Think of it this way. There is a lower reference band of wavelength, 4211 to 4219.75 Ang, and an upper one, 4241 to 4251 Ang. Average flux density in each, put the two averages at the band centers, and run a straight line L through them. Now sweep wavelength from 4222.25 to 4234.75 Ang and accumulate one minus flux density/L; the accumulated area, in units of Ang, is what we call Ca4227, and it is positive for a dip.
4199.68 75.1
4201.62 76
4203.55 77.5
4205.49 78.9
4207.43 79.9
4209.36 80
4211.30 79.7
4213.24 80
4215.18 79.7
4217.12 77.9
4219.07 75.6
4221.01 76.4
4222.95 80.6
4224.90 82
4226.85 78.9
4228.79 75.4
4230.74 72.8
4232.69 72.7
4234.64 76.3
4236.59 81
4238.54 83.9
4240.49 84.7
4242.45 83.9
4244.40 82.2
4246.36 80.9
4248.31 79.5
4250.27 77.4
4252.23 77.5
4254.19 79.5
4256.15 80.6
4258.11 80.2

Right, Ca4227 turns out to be 0.4 Ang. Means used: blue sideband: 78.5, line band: 76.9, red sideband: 81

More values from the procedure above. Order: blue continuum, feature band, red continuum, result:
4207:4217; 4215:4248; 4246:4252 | 0.1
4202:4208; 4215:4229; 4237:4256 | 0.2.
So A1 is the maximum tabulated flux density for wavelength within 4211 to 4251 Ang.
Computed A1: 84.7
